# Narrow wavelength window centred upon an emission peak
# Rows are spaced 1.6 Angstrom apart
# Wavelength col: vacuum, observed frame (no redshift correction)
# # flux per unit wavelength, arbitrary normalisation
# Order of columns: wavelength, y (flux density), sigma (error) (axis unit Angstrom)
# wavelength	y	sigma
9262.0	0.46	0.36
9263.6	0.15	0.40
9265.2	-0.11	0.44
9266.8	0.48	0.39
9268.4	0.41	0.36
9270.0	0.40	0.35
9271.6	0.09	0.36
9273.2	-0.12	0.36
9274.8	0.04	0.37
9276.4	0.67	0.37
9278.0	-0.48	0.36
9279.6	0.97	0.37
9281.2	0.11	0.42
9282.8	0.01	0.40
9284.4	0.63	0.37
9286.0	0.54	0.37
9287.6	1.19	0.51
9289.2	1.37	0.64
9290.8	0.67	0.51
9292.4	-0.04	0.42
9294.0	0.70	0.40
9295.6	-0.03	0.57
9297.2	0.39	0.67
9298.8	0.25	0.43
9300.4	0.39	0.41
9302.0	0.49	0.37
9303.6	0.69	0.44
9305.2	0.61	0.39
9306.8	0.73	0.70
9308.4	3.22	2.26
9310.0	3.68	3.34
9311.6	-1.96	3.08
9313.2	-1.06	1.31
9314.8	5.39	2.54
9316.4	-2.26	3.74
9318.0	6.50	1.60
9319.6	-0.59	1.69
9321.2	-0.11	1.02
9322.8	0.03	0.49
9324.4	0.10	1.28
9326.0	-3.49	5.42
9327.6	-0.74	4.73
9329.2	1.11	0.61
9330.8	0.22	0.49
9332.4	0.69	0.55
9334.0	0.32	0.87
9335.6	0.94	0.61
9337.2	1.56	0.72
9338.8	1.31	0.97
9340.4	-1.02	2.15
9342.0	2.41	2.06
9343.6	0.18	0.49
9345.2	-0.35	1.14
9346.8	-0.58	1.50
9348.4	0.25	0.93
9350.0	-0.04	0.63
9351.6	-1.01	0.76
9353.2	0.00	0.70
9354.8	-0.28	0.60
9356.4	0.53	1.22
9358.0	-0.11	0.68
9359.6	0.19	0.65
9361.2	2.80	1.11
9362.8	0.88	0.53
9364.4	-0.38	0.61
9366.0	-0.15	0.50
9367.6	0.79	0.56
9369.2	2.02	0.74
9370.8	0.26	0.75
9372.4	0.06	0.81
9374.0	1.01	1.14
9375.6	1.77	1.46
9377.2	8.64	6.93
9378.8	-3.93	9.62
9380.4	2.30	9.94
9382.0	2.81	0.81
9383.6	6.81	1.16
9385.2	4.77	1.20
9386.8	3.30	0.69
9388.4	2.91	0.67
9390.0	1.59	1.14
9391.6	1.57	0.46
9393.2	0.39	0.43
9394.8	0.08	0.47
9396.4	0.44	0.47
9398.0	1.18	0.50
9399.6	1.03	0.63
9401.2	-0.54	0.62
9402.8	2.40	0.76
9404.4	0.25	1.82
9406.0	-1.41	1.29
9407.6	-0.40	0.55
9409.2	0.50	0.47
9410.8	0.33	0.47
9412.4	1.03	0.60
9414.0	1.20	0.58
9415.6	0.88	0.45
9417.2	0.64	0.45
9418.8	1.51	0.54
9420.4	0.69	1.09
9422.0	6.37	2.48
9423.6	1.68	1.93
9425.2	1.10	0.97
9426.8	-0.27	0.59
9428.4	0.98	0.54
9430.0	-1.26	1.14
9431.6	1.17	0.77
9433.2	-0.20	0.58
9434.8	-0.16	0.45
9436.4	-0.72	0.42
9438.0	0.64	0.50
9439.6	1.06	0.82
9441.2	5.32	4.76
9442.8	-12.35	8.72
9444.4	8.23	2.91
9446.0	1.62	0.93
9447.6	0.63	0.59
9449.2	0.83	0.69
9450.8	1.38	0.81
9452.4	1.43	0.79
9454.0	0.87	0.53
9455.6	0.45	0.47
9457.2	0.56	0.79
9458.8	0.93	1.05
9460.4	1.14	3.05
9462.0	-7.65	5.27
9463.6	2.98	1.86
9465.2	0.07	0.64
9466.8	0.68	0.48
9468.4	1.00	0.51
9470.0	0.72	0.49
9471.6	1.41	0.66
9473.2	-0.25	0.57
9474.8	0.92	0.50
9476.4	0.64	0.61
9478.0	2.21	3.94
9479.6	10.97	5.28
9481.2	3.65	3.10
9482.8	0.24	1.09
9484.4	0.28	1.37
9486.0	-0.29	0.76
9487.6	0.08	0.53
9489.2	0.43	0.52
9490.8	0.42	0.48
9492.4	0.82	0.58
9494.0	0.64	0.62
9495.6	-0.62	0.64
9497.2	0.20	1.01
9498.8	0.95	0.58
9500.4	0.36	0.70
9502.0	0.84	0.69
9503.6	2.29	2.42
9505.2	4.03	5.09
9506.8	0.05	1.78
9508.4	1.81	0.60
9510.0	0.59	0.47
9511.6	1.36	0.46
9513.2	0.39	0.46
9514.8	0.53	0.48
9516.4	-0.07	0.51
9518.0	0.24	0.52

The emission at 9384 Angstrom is Hbeta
